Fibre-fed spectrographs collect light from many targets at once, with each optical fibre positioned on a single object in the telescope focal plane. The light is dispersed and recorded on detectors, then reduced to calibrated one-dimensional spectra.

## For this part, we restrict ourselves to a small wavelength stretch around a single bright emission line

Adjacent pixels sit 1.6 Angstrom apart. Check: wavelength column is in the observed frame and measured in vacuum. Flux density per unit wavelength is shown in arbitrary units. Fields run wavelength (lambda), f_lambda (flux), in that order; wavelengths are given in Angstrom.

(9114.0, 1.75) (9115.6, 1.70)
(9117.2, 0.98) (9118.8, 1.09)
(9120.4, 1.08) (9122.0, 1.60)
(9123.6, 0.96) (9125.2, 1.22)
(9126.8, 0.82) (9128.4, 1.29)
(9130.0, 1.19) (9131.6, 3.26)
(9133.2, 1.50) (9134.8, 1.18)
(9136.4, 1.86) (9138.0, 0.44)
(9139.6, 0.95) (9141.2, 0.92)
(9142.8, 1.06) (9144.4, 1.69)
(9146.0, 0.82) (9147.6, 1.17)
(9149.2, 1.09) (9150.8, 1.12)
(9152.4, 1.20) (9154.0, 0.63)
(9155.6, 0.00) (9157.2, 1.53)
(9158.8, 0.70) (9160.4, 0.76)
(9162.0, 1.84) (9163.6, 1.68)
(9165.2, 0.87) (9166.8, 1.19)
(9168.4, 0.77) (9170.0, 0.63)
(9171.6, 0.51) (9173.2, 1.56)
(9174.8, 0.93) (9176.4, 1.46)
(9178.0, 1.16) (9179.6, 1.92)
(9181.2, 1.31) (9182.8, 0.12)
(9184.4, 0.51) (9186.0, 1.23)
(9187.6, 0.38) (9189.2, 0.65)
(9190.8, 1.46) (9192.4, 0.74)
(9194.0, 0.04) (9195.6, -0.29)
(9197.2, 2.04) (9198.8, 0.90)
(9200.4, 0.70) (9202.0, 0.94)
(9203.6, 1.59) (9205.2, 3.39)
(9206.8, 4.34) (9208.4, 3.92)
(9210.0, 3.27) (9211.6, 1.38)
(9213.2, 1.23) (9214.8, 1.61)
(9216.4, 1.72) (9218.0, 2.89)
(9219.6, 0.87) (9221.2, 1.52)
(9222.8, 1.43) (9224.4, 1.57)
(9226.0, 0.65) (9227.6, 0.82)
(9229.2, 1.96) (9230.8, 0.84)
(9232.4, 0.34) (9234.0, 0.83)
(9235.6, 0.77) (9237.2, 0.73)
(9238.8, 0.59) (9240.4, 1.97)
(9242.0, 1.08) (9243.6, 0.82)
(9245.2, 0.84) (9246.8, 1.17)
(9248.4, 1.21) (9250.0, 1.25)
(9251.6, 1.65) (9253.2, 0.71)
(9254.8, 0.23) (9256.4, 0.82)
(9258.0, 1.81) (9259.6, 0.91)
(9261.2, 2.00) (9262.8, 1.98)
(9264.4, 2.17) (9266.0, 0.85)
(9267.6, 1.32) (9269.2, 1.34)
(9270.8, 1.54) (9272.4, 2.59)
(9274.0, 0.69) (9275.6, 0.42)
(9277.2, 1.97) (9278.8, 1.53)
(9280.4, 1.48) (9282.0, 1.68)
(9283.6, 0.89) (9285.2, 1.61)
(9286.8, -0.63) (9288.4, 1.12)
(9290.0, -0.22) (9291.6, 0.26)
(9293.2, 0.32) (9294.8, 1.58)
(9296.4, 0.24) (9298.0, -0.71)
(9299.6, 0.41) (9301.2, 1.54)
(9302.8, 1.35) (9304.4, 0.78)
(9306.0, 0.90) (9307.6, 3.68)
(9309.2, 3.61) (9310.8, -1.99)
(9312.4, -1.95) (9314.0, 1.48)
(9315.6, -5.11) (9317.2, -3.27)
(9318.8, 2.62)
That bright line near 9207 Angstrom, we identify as H-beta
